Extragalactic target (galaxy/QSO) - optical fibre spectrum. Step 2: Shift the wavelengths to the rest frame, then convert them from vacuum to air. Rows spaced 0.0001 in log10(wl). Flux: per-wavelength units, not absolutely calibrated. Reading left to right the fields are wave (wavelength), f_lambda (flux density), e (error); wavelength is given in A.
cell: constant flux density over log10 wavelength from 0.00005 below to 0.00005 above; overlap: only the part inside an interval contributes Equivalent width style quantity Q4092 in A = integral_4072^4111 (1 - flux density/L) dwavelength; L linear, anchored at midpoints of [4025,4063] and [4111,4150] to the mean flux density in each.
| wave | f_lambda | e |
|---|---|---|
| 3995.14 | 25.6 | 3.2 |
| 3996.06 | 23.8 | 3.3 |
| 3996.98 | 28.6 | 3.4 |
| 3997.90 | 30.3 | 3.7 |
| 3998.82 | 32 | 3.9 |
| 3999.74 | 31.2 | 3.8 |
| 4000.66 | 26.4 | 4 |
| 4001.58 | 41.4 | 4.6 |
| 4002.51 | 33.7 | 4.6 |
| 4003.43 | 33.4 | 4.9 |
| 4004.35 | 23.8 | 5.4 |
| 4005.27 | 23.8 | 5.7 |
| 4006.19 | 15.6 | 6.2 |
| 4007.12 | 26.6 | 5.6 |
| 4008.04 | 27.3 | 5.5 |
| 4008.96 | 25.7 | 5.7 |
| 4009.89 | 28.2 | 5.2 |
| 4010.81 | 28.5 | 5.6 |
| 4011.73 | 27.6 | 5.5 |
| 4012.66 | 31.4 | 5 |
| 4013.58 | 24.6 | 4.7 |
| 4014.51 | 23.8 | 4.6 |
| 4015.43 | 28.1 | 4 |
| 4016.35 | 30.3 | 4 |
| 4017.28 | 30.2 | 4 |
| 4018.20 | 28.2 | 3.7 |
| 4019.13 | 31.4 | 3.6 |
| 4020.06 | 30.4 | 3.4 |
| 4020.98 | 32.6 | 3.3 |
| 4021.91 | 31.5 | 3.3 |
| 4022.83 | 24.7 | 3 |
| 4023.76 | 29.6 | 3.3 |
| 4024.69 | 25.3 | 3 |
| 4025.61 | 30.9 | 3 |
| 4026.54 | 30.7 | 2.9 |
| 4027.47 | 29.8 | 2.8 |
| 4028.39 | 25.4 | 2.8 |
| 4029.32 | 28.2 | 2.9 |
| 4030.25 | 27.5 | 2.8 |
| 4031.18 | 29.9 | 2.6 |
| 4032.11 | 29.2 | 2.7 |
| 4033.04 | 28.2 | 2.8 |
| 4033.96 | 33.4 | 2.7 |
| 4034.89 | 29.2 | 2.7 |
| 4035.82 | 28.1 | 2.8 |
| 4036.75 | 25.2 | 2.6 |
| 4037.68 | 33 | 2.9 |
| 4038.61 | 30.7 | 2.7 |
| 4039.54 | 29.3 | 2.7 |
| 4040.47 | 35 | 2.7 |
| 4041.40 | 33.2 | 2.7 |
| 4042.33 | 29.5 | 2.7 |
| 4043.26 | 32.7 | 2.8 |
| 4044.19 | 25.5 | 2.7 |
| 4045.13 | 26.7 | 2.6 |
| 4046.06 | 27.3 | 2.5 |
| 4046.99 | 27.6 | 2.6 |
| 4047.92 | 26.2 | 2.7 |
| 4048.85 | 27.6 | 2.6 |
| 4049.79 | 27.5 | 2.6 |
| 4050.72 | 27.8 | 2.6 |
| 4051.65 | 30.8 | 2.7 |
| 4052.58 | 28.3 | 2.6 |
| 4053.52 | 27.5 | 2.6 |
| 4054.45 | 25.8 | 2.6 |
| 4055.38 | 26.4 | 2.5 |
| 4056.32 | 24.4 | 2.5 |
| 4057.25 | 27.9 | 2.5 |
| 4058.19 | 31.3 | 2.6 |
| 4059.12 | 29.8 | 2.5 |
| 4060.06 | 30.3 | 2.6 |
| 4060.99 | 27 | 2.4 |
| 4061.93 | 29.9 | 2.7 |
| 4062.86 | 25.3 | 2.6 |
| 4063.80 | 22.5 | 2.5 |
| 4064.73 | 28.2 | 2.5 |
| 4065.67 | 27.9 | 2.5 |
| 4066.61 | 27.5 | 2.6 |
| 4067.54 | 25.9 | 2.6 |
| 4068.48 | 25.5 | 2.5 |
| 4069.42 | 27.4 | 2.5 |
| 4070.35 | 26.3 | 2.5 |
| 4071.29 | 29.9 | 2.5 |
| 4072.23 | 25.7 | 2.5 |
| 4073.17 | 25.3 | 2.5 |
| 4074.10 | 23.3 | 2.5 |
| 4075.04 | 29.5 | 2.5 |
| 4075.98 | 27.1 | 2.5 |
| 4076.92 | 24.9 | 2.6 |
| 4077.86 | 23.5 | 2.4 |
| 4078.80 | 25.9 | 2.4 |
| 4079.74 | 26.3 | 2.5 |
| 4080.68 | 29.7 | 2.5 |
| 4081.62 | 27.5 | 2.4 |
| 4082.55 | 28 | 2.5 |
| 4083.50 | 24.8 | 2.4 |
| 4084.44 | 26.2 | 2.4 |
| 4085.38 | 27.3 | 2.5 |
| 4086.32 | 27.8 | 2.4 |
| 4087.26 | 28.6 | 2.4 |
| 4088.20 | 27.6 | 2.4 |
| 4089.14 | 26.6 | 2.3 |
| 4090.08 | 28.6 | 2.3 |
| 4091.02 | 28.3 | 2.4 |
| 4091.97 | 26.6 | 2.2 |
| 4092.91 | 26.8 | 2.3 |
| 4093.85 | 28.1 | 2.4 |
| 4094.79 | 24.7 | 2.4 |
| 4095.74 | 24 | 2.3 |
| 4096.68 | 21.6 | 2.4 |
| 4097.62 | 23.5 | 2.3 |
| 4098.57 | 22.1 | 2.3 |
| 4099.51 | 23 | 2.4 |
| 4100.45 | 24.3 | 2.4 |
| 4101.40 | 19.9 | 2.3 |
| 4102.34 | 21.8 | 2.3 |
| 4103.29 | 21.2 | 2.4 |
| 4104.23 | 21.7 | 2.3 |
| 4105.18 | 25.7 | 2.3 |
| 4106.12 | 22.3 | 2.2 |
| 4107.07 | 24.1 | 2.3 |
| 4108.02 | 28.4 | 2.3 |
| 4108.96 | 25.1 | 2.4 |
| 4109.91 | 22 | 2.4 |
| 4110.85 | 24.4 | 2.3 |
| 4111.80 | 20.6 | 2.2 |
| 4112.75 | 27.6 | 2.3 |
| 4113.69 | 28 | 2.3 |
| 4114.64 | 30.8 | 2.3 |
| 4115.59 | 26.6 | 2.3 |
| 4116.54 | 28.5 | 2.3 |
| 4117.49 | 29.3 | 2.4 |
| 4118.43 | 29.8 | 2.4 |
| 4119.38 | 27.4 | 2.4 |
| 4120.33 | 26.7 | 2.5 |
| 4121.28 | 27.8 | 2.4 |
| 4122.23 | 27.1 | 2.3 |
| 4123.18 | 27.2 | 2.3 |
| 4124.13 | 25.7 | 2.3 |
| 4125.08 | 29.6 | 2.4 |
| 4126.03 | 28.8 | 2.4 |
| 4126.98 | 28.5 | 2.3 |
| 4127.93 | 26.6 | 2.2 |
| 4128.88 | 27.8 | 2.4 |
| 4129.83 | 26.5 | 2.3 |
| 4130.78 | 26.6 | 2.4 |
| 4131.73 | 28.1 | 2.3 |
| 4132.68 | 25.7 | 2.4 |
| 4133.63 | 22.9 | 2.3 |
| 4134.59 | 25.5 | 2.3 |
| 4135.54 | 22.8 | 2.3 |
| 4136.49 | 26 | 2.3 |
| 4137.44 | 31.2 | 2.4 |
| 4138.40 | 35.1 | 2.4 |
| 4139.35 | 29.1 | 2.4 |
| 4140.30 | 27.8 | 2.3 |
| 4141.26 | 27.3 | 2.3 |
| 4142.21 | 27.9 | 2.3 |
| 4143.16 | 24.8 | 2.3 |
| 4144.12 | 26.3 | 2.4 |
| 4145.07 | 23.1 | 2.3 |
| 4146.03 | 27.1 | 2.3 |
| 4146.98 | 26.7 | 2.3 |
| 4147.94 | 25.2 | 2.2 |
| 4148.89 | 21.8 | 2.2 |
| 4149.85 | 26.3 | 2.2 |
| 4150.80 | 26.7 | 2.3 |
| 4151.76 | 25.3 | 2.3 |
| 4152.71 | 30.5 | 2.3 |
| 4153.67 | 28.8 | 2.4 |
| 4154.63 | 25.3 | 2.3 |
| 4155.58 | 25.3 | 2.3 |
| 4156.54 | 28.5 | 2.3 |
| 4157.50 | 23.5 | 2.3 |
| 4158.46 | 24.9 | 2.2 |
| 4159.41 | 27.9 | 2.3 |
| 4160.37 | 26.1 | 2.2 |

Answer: 3.5 A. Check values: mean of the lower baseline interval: 28.8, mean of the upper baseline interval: 27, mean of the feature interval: 25.3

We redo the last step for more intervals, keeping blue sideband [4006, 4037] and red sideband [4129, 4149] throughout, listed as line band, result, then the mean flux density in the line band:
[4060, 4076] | 0.5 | 26.8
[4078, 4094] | 0.1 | 27.2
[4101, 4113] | 1.6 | 23.4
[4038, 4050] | -0.5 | 29.2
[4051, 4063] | -0.1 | 28.1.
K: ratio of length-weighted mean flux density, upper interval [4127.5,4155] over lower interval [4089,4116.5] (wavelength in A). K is 1.08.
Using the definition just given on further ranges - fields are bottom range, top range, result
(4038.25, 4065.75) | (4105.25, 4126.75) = 0.94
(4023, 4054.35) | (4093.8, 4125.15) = 0.87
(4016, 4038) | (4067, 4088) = 0.91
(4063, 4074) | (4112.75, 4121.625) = 1.07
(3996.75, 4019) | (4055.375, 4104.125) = 0.92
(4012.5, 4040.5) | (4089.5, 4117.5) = 0.86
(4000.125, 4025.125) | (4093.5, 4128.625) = 0.90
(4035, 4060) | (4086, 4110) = 0.86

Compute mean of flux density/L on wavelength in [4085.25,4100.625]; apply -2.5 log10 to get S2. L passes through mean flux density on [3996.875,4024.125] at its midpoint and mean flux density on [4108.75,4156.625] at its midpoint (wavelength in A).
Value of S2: 0.07 mag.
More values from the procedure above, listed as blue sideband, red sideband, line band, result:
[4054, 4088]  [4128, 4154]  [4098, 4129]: 0.05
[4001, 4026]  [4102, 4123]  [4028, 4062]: -0.04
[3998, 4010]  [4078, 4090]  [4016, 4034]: -0.04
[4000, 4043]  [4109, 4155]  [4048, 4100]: 0.05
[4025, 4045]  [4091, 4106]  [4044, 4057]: 0.04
